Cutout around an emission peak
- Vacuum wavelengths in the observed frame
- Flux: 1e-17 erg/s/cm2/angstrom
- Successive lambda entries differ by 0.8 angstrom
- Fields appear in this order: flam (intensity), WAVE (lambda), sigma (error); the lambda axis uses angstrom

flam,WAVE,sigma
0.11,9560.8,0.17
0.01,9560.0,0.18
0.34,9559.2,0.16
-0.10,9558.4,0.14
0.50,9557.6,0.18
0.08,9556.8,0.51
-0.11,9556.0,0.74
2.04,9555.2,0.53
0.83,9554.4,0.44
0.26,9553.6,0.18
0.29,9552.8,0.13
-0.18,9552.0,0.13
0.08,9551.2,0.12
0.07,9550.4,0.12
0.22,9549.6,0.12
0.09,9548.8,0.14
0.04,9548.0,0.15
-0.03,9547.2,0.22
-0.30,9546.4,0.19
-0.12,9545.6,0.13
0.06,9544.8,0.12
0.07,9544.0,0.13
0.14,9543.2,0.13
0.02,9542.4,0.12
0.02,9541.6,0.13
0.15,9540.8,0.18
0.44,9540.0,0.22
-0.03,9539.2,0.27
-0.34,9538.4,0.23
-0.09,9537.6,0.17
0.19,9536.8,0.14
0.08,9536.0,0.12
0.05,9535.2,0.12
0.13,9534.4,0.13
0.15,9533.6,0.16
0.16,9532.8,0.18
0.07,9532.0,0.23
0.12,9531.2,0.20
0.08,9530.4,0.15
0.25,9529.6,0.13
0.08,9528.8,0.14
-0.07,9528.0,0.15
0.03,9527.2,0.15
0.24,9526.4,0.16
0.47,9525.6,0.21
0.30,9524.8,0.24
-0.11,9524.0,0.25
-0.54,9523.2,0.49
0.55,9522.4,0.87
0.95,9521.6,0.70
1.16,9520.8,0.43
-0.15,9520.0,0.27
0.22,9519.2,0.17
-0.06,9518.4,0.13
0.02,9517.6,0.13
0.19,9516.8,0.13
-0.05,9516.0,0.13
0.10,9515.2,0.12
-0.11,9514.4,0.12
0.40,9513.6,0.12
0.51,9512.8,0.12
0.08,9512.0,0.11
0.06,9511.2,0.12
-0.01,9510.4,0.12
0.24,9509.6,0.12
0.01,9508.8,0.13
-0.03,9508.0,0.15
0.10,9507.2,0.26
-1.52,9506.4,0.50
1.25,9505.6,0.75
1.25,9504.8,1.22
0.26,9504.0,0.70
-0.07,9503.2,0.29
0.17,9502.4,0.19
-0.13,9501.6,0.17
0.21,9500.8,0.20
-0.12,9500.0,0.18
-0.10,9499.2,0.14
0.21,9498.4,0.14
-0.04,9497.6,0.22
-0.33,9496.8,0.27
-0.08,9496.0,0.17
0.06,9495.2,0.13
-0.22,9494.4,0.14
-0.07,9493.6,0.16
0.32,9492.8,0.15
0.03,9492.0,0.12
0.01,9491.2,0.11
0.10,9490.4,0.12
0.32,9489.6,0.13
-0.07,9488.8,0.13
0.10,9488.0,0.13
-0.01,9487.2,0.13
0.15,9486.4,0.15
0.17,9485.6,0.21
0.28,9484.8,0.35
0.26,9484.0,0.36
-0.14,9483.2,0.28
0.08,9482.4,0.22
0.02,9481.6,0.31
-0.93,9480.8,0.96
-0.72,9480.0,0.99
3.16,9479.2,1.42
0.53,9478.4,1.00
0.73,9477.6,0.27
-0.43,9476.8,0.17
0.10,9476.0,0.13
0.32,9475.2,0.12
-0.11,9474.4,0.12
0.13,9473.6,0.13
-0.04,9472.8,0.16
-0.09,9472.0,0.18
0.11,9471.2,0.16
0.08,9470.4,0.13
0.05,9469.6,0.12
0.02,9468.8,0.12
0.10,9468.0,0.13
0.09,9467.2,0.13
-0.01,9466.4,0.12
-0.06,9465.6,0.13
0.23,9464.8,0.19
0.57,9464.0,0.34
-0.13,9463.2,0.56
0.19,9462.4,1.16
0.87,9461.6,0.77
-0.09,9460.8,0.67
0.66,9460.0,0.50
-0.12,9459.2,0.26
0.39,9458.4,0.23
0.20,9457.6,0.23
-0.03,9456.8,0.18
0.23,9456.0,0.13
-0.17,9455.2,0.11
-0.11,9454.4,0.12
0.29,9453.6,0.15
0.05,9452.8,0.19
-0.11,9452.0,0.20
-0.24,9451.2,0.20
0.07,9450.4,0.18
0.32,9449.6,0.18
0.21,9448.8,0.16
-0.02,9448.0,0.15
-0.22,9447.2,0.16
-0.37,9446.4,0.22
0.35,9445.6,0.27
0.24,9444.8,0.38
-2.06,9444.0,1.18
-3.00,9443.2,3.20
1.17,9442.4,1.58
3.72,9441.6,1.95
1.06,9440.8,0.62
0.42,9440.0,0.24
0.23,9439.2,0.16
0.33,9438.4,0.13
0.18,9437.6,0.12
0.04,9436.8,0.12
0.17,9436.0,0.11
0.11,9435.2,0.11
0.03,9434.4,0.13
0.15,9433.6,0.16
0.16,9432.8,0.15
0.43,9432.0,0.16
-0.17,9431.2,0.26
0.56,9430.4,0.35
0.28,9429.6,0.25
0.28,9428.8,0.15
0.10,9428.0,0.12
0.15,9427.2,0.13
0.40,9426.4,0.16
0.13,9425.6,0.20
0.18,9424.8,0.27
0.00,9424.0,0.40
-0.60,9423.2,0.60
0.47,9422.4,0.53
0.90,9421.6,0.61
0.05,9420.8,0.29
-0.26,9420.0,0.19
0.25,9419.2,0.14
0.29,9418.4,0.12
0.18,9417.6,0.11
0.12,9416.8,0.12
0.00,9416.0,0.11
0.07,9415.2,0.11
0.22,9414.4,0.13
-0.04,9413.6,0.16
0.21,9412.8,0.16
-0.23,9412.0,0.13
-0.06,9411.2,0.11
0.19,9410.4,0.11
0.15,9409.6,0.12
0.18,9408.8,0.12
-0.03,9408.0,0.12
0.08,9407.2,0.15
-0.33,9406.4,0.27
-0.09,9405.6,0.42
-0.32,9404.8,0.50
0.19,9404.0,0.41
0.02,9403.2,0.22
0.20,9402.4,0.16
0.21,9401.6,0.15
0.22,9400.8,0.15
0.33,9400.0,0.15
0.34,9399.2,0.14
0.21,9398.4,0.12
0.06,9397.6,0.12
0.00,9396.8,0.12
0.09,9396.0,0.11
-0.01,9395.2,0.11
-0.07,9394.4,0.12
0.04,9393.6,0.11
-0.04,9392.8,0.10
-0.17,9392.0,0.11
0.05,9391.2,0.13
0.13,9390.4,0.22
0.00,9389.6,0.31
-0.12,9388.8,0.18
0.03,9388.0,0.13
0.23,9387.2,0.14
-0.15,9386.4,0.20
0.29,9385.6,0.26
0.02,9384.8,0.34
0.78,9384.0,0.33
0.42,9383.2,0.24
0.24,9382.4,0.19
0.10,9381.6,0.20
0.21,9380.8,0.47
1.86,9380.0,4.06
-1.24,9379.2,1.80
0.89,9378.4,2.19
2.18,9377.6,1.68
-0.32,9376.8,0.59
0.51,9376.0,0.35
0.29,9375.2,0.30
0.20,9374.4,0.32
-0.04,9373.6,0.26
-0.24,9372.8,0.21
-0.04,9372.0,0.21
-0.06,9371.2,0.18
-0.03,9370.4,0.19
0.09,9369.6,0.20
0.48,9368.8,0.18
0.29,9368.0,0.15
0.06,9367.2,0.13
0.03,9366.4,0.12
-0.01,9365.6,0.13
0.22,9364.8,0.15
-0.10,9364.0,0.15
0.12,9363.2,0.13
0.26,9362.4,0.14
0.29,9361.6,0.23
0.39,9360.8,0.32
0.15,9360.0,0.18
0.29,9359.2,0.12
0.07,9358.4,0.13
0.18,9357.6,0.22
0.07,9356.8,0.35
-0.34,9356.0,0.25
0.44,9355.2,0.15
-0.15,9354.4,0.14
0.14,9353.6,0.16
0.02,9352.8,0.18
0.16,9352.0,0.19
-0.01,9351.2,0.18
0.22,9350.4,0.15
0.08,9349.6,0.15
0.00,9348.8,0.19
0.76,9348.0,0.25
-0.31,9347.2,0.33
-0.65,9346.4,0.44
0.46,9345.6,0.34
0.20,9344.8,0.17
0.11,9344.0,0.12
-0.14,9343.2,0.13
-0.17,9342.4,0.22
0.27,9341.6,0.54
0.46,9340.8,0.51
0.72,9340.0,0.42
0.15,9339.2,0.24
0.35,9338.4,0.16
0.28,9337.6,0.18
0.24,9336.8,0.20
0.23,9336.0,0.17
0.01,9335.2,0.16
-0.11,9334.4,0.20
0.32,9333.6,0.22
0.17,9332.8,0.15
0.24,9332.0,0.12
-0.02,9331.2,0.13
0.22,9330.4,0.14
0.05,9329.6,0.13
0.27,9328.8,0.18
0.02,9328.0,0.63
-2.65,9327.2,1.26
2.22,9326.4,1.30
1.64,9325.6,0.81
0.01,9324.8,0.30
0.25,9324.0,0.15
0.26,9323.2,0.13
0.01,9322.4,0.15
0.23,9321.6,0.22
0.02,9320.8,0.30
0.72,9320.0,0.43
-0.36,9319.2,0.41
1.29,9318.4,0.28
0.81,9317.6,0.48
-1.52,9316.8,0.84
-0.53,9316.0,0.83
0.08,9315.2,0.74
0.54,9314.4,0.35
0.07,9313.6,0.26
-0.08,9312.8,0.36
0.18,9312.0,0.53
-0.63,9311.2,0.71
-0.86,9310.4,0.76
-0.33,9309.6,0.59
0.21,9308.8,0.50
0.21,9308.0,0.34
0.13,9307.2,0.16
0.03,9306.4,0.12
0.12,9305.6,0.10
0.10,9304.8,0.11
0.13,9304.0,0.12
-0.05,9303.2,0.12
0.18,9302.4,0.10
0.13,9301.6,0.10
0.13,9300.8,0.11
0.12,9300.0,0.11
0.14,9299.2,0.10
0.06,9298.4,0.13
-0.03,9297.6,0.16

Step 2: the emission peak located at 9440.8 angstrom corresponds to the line Hgamma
